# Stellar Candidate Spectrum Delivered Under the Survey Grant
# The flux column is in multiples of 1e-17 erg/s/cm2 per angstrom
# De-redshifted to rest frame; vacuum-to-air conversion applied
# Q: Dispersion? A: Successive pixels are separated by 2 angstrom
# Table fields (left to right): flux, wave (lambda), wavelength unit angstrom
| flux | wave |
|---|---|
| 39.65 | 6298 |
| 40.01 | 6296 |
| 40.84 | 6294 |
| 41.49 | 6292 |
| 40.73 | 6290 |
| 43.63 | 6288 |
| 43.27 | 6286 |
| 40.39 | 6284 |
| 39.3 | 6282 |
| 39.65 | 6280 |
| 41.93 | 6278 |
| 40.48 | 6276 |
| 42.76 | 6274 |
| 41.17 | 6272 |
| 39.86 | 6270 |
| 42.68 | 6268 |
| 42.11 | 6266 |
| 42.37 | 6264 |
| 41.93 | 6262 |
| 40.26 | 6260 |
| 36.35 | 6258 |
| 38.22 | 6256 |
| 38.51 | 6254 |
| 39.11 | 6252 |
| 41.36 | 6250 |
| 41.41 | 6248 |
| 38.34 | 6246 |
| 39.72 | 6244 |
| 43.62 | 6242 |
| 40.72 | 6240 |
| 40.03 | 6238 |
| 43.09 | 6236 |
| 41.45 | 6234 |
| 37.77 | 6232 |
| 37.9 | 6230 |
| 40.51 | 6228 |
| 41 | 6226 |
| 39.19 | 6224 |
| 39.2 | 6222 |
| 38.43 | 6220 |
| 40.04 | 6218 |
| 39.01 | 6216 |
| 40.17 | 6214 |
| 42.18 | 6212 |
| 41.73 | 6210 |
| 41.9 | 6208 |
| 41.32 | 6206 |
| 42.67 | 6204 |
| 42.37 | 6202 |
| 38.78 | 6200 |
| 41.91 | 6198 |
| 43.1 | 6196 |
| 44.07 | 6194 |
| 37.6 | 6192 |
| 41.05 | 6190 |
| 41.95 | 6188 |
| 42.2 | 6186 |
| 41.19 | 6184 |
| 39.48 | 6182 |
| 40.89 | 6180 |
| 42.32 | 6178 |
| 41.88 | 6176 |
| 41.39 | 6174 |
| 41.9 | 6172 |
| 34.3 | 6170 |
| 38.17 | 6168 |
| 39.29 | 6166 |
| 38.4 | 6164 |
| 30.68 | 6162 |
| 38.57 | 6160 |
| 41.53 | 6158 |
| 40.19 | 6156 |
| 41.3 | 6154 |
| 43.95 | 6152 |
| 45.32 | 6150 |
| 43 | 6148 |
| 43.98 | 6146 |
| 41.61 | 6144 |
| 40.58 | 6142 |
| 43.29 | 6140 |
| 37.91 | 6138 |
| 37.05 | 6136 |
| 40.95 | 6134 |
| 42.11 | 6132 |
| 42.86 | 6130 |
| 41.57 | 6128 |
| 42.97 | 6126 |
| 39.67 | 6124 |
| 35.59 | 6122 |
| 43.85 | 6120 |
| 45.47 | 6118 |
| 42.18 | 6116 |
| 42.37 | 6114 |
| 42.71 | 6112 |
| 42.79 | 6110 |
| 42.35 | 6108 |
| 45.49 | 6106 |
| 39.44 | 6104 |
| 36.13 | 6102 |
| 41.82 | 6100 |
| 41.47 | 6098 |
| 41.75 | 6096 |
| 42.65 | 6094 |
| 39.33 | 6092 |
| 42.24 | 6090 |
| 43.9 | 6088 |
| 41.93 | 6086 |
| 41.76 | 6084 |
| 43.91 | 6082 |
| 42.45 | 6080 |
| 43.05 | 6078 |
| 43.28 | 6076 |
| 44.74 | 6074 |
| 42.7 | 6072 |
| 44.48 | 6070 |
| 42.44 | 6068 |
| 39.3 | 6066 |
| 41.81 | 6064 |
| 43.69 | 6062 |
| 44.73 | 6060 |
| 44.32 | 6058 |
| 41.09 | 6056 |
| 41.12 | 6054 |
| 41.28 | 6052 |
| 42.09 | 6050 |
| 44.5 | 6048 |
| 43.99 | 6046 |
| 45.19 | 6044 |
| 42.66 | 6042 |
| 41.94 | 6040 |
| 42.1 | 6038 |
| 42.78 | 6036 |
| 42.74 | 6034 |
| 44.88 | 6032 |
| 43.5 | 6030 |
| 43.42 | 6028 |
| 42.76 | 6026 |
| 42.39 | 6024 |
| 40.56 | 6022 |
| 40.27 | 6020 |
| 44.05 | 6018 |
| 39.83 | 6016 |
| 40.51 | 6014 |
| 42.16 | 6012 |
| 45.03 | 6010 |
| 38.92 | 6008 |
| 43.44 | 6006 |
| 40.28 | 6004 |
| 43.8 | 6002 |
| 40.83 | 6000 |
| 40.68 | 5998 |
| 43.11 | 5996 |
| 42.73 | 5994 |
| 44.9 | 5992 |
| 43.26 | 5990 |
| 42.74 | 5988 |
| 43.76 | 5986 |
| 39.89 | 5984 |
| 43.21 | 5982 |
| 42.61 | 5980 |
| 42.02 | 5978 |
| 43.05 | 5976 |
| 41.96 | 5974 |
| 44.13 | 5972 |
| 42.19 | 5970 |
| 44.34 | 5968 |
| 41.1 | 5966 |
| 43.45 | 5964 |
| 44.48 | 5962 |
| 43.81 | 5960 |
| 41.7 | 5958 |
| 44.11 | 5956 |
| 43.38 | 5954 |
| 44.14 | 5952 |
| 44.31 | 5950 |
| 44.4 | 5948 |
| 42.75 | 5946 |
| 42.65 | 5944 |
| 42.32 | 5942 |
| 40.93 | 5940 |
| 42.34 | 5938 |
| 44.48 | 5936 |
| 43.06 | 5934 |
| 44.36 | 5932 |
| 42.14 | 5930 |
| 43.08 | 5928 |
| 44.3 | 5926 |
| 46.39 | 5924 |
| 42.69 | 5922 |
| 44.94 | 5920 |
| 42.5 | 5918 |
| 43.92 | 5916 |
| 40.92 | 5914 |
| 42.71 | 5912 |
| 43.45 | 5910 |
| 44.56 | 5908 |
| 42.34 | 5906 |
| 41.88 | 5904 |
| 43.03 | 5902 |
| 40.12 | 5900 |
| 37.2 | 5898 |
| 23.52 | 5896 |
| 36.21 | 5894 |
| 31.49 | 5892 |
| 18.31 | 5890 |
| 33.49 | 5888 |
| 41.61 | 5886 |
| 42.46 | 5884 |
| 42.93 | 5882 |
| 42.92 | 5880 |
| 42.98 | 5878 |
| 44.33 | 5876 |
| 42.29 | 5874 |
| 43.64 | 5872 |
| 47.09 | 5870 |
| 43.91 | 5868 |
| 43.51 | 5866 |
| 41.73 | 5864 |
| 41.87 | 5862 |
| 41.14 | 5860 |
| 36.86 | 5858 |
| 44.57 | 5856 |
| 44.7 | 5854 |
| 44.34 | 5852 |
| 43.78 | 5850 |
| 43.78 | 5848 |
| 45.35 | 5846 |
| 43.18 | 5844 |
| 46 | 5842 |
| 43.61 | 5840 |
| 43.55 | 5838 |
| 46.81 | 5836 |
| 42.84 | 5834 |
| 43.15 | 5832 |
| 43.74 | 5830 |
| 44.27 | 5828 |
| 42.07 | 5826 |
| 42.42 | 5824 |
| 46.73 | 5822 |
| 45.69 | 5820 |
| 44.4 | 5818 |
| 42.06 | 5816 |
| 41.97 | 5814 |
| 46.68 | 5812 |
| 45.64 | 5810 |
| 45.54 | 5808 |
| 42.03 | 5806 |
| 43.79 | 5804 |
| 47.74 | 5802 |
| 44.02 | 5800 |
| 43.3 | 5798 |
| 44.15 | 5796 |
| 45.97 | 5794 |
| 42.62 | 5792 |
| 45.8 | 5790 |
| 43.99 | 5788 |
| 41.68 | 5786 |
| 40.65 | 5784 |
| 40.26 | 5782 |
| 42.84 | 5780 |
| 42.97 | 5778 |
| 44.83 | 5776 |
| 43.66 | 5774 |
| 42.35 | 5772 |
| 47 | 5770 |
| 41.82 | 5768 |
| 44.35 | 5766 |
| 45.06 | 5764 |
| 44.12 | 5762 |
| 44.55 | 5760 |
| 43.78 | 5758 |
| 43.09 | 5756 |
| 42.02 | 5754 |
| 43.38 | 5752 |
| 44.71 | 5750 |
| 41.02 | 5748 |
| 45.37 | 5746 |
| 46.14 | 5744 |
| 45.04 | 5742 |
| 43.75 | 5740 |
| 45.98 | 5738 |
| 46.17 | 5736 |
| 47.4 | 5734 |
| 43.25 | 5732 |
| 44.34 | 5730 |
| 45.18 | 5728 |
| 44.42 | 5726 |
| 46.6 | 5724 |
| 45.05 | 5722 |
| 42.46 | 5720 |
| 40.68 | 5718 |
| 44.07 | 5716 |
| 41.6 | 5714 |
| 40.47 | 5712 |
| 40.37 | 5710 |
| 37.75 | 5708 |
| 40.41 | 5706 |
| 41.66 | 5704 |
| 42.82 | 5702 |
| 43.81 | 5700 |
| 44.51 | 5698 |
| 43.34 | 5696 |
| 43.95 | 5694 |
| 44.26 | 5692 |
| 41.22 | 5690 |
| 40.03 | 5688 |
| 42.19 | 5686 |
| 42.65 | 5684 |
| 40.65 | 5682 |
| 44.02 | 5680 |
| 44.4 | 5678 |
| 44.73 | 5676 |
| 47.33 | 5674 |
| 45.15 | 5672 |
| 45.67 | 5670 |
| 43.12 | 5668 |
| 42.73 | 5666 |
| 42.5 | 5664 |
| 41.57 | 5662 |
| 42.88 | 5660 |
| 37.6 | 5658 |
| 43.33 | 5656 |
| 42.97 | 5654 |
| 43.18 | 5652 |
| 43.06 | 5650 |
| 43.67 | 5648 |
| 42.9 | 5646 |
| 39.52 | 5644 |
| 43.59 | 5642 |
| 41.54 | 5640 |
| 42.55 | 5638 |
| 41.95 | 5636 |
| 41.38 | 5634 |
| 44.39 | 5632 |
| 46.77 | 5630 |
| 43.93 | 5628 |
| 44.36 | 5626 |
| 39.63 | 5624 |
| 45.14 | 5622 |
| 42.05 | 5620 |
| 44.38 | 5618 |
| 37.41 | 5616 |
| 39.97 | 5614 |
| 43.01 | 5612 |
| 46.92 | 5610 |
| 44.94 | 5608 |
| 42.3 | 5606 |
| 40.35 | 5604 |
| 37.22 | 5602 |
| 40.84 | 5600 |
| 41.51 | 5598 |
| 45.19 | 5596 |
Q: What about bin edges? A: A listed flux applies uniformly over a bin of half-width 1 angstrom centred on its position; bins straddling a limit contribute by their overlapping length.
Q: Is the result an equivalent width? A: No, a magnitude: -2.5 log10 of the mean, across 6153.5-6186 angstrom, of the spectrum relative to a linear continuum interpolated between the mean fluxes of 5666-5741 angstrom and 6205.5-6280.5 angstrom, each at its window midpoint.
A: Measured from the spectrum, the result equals 0.04 mag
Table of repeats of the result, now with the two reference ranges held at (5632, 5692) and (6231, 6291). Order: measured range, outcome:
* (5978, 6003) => -0.02 mag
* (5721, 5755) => -0.05 mag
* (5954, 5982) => -0.03 mag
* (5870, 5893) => 0.08 mag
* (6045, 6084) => -0.04 mag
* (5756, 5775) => -0.04 mag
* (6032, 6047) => -0.04 mag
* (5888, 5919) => 0.11 mag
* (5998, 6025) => 0.00 mag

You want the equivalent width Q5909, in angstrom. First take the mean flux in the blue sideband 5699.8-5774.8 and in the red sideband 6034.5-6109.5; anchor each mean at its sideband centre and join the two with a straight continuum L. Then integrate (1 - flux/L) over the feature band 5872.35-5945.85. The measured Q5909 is 3.6 angstrom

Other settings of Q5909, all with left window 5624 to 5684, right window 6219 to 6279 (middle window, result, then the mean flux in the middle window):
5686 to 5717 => 0.6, 42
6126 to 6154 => -0.7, 41.9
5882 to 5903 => 3.4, 35.1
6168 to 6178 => 0.2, 39.9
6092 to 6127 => -0.5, 41.6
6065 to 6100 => -1.1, 42.4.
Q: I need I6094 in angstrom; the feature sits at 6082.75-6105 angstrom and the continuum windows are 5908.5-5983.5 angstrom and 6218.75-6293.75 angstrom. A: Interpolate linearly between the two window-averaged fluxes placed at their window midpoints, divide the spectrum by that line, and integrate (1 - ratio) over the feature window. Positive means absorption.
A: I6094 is 0.4 angstrom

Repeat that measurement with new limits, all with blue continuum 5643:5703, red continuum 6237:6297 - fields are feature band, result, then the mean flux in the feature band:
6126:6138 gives 0.1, 40.8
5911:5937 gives -0.9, 43.5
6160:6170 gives 1.1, 36.6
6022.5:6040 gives -0.5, 42.9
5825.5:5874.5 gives -1.4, 43.5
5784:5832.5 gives -1.8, 44.1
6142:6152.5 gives -0.5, 43.3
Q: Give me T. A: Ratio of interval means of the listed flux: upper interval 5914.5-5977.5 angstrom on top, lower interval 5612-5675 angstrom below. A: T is 1.01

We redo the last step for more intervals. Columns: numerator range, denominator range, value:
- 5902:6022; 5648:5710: 1.00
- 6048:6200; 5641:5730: 0.97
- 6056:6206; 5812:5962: 0.98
